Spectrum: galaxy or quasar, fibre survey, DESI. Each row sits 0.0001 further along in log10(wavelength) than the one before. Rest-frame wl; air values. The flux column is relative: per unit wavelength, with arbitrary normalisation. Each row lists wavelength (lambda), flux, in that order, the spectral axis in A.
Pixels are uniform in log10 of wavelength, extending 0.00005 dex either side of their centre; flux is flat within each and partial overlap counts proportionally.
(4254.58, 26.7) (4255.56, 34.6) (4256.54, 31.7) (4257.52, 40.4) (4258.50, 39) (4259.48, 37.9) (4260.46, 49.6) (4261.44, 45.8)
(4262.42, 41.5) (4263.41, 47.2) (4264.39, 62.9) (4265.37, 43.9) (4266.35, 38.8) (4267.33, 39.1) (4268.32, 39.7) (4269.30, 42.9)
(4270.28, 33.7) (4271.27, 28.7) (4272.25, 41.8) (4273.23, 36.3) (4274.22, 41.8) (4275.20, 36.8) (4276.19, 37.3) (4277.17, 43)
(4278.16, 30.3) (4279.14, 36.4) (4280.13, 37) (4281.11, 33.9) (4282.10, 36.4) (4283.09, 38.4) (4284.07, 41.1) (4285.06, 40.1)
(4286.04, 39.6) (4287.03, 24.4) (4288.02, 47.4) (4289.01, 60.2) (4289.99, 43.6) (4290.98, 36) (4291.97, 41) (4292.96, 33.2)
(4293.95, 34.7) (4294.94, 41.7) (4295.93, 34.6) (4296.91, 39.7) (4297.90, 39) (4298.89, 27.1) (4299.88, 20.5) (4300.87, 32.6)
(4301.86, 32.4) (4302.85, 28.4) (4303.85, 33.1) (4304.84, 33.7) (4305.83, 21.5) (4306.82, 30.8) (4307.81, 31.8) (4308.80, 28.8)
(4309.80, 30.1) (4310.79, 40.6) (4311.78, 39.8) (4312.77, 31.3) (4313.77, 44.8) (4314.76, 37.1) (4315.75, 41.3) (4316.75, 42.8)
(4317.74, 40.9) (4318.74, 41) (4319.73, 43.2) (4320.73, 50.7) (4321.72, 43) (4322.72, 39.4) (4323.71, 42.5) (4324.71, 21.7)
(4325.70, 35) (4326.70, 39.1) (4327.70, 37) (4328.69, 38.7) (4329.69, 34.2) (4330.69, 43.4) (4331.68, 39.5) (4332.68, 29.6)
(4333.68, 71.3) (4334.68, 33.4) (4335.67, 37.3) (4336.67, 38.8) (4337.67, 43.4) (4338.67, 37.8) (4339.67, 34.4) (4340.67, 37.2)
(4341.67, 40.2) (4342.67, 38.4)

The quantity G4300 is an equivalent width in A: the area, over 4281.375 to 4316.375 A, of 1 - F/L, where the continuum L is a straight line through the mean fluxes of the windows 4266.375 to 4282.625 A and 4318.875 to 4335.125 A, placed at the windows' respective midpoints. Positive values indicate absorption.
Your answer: 2.4 A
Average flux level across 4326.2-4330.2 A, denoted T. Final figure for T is 37.2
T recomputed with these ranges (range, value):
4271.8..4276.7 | 38.8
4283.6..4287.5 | 36.3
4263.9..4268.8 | 44.9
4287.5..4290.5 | 50.1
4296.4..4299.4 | 35.3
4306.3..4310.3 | 30.3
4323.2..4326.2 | 33.2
